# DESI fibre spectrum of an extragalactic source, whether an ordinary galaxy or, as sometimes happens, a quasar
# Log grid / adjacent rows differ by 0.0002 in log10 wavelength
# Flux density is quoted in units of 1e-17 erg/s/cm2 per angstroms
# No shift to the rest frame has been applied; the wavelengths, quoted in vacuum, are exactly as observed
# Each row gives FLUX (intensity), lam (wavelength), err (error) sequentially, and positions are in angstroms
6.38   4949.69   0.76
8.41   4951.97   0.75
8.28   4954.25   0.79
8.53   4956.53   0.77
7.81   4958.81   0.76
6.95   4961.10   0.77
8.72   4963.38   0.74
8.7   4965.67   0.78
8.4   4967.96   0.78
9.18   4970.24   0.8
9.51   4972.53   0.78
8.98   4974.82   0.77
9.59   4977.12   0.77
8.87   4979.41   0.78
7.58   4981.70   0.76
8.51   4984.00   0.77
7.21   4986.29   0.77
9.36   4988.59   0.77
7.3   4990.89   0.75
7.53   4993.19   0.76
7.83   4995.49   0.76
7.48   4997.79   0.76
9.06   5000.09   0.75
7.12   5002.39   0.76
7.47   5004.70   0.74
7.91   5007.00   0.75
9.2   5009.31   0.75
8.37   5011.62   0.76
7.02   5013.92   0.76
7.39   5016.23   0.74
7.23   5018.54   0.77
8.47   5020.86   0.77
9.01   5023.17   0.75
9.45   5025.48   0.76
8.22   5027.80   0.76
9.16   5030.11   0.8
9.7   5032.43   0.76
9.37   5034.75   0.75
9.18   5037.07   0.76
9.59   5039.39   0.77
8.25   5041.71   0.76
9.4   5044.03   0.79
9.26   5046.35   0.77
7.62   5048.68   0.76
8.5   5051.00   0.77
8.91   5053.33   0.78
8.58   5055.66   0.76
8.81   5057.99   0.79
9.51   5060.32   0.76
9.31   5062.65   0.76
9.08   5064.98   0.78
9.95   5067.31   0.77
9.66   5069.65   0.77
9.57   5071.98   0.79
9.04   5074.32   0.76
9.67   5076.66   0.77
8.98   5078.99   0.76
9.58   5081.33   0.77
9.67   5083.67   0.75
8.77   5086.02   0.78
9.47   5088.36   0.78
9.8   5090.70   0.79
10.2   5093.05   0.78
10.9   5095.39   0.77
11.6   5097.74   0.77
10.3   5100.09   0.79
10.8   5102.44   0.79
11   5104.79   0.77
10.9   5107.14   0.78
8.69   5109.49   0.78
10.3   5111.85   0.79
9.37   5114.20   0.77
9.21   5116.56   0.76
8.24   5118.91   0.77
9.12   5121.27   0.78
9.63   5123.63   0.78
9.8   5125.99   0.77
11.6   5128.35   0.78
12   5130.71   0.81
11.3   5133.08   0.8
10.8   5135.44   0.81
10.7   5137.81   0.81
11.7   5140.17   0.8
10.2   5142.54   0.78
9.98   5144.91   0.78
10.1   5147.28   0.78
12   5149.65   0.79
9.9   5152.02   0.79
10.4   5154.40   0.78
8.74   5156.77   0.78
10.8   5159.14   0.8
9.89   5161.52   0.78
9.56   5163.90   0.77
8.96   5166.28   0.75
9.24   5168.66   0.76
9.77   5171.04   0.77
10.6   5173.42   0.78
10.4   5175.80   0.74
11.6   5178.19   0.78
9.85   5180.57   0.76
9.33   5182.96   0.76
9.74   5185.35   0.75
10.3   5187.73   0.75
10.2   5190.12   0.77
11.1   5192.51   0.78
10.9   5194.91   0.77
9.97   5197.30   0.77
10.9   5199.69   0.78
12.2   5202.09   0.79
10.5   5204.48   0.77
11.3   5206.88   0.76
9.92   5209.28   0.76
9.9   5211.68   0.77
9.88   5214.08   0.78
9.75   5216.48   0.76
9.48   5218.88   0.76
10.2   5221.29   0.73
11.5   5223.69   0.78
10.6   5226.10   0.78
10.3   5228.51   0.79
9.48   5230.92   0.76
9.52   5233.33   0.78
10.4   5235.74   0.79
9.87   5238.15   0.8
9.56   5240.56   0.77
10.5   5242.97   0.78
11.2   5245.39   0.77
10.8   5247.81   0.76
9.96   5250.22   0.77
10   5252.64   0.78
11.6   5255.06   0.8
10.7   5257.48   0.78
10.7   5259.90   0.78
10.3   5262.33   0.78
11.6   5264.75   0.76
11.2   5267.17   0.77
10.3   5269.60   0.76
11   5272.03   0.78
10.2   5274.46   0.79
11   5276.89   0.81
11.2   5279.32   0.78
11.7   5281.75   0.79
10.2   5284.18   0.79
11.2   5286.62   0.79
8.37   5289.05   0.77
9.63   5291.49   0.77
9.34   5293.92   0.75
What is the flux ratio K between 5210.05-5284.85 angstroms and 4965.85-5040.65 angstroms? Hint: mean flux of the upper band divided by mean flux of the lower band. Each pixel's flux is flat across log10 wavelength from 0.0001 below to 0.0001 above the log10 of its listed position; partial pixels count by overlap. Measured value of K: 1.2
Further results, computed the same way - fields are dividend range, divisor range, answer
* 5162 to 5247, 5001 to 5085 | 1.16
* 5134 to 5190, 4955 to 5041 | 1.21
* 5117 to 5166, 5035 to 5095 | 1.11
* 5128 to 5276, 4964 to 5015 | 1.26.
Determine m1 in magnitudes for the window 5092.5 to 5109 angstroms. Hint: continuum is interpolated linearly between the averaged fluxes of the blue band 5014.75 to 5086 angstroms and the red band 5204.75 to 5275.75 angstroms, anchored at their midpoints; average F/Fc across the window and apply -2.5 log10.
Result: -0.15 mag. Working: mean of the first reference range 8.99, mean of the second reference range 10.4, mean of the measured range 10.8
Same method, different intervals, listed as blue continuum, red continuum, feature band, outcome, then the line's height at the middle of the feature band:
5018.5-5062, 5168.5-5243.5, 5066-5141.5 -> -0.07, 9.43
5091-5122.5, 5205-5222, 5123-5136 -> -0.09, 10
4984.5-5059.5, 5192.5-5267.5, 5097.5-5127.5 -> -0.07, 9.31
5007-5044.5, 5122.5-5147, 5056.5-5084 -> 0.01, 9.51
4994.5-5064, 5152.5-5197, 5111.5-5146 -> -0.07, 9.59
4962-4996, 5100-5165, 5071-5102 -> -0.01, 9.72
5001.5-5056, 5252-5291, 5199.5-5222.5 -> -0.02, 10.2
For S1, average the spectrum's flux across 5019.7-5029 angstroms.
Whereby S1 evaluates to 8.79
